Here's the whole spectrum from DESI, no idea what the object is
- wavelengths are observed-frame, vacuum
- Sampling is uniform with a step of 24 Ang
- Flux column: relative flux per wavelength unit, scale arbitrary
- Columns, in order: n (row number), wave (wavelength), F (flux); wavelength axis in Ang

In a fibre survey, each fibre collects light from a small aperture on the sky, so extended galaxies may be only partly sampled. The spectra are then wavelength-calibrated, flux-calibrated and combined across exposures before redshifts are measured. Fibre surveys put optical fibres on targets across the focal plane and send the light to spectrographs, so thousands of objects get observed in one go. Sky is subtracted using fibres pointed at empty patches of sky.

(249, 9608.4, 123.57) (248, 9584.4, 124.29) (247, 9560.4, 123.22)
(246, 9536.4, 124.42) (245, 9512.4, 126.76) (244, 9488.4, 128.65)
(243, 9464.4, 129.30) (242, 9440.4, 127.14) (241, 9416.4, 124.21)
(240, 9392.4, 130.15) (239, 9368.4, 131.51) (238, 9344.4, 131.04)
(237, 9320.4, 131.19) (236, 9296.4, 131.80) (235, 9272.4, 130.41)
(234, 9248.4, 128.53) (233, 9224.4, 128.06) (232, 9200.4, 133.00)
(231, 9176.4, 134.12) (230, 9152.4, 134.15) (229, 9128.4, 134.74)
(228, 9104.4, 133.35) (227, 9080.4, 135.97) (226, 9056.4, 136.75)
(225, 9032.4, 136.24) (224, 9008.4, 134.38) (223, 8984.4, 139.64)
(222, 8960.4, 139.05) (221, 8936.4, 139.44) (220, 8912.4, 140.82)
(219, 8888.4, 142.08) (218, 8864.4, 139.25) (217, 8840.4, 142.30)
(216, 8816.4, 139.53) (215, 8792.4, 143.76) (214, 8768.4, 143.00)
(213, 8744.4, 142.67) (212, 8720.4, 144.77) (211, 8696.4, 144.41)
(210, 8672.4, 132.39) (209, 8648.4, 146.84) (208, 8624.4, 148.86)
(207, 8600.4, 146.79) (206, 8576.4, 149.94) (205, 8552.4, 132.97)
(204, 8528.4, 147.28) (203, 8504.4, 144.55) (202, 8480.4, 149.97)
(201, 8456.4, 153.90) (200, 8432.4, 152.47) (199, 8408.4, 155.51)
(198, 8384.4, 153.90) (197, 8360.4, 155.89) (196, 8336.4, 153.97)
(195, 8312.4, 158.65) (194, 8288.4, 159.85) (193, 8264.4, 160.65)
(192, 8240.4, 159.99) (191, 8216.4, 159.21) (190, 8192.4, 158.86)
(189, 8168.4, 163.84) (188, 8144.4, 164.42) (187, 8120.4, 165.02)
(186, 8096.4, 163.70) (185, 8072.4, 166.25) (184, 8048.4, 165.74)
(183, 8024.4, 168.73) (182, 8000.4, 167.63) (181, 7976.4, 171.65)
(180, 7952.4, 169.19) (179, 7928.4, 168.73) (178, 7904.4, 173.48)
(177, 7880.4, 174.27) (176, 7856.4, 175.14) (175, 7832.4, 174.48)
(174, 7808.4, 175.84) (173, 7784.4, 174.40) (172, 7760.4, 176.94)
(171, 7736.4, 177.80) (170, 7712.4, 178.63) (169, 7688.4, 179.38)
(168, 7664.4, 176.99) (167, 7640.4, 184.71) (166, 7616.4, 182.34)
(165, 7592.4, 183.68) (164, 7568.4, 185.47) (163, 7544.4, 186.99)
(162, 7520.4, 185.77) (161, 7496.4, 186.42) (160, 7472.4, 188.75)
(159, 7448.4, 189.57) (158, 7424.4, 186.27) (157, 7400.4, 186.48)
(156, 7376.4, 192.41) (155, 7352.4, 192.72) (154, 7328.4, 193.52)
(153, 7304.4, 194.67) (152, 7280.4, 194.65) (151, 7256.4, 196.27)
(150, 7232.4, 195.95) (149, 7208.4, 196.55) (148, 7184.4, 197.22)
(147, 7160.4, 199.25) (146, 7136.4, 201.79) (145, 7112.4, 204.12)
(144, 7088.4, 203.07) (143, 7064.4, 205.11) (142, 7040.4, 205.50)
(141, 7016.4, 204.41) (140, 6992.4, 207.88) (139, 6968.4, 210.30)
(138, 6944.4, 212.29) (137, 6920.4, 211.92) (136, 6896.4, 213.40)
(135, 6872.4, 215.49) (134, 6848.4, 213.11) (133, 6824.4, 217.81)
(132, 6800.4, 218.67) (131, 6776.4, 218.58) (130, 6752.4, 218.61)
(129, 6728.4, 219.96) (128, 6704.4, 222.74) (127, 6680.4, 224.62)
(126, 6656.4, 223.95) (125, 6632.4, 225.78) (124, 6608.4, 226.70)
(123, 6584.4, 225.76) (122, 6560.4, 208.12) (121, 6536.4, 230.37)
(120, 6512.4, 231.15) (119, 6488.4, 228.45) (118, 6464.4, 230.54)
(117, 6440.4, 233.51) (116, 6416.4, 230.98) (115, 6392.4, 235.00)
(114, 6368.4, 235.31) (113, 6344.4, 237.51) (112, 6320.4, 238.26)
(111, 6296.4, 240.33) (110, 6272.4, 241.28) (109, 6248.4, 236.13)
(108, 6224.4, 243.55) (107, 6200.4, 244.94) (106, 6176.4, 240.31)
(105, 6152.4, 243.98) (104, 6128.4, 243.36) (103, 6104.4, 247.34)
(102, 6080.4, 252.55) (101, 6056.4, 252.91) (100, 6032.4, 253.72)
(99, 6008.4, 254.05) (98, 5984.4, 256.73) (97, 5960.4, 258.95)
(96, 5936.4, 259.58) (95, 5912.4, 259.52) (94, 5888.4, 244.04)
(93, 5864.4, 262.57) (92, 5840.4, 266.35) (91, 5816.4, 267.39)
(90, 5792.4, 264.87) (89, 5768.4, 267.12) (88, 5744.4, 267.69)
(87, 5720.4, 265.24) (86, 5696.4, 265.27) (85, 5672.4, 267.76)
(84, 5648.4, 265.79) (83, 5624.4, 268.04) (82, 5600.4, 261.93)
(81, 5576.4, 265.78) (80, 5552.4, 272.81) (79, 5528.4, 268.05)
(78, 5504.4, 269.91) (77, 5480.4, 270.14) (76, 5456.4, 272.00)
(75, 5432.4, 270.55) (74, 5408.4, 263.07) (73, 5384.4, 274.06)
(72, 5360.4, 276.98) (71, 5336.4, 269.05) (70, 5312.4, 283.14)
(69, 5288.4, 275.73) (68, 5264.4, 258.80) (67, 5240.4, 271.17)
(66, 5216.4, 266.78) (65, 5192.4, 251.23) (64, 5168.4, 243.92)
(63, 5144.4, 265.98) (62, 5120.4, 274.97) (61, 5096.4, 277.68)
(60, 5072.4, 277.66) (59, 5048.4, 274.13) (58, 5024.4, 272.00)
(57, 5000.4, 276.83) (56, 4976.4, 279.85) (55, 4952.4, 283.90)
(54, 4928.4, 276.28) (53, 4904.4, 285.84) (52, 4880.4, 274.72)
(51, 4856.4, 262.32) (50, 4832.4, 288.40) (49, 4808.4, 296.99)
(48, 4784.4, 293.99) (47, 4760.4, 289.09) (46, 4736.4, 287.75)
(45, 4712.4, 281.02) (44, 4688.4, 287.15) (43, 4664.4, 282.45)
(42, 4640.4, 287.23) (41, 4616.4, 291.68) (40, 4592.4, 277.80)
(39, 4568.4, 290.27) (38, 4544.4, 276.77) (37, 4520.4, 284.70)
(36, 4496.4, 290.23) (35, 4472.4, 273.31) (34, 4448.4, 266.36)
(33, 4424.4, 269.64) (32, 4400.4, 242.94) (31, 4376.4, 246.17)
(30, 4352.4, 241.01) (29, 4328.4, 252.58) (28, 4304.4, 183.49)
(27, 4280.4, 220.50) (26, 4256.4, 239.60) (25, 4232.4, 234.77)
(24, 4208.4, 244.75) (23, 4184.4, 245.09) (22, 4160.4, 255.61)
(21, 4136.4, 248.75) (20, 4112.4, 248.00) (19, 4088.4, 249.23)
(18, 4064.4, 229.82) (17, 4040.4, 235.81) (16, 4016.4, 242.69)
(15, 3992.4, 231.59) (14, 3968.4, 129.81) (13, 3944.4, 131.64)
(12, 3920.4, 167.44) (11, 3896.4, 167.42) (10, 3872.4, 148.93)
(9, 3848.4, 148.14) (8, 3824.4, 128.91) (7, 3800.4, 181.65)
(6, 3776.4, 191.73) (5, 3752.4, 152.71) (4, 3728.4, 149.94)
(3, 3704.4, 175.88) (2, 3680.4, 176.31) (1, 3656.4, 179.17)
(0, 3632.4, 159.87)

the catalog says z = 0.00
